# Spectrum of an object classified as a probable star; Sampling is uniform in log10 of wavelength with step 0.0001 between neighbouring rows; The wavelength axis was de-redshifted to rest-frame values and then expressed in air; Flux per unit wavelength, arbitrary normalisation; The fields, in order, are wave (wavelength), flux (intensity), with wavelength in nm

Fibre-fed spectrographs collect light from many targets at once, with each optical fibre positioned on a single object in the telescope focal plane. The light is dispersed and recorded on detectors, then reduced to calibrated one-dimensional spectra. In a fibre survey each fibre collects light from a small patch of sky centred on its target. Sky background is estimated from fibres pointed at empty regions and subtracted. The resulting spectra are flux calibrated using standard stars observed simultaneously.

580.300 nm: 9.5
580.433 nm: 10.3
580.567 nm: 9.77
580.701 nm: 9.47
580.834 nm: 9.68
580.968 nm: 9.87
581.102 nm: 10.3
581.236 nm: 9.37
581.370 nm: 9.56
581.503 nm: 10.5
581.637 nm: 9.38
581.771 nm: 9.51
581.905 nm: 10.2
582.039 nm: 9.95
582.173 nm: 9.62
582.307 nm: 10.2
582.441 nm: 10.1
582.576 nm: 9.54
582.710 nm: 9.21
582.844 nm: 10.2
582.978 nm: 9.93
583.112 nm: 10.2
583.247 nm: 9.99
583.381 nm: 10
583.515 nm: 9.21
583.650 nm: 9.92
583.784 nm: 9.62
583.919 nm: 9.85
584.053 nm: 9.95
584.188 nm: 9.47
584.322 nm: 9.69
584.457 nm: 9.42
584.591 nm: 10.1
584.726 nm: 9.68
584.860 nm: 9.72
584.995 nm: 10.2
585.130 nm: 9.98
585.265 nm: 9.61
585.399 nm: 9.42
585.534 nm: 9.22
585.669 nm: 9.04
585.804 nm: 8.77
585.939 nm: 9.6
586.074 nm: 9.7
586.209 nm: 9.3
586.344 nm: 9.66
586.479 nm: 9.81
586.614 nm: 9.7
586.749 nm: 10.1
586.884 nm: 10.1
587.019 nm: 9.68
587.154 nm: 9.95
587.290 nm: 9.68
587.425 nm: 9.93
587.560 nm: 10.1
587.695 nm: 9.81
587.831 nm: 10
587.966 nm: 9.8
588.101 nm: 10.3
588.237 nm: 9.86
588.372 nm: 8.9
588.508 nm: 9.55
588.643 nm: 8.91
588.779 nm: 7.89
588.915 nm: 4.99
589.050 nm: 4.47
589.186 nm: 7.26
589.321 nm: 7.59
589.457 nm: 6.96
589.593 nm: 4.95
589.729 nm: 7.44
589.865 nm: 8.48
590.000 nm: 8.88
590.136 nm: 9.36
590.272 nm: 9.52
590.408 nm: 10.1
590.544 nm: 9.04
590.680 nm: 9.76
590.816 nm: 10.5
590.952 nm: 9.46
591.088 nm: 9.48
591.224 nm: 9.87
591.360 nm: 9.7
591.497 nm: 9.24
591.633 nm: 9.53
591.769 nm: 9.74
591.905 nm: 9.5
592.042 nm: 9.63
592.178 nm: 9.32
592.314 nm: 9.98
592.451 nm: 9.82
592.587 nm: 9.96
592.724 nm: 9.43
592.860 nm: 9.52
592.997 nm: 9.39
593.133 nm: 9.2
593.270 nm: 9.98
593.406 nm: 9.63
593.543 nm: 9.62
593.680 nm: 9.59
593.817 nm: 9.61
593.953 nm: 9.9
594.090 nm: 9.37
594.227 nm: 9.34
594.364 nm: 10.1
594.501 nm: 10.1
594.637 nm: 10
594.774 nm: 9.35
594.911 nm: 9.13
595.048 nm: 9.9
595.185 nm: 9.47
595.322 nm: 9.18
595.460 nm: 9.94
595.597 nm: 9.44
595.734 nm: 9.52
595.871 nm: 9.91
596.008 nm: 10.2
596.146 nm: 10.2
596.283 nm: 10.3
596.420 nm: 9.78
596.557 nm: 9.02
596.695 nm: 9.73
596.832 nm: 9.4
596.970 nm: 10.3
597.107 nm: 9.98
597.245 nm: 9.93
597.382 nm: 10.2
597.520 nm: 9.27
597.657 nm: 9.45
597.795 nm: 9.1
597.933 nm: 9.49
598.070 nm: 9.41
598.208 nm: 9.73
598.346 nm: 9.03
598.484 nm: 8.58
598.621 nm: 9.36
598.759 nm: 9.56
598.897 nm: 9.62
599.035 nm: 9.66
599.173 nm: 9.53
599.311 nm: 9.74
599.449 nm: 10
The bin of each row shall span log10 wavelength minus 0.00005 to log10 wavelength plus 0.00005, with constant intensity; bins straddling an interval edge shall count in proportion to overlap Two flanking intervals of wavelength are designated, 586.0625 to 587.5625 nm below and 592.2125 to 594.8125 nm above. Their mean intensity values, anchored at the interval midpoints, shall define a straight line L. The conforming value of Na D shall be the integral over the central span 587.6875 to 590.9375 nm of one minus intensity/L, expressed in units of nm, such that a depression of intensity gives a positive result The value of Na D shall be 0.42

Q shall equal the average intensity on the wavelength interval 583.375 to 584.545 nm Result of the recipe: 9.67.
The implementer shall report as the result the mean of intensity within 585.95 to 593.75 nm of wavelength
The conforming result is 9.19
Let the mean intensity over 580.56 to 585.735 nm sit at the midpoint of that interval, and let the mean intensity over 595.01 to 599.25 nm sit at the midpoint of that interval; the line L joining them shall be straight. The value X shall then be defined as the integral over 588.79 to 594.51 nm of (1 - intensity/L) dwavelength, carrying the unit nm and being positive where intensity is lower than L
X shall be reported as 0.39 nm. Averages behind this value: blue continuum 9.76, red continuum 9.62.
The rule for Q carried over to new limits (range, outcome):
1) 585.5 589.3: 9.13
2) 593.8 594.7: 9.79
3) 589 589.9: 6.71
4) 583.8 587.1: 9.66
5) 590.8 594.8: 9.66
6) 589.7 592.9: 9.5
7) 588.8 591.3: 8.23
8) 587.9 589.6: 7.9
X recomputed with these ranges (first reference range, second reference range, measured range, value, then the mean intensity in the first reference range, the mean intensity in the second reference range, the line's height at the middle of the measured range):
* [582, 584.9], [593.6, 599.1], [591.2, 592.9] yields 0.01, 9.8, 9.63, 9.69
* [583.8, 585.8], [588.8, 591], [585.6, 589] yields -0.20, 9.64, 8.03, 8.85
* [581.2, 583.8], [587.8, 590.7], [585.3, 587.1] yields -0.11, 9.82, 8.32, 9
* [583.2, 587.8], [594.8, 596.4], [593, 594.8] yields 0.01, 9.71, 9.73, 9.73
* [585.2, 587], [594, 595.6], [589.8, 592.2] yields 0.02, 9.55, 9.62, 9.59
